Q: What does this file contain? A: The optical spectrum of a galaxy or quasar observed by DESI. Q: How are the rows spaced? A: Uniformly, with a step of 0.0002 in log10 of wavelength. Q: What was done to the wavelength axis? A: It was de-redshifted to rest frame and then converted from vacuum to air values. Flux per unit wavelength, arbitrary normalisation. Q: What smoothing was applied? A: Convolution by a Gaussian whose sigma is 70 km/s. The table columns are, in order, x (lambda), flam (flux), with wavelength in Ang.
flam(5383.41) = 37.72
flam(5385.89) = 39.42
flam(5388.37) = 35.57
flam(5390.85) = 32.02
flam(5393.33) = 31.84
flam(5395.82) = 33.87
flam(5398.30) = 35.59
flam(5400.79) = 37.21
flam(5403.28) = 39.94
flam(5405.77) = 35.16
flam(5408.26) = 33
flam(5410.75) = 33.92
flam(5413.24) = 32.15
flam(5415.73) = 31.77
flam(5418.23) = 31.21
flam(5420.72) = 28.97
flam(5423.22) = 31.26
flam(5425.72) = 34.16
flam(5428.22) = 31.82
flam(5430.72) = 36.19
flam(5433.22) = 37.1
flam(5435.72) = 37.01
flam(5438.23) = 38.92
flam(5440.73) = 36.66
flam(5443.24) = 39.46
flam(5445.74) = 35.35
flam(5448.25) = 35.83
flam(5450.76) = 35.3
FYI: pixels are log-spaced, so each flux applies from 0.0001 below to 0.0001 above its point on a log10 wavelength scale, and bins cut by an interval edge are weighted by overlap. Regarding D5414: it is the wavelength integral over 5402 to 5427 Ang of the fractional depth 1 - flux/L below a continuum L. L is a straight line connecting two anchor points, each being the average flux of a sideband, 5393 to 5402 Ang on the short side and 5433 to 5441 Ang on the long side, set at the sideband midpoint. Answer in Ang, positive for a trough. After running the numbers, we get 2.0 Ang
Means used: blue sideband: 34.9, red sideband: 37.6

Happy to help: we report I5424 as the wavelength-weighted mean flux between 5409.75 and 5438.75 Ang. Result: 33.6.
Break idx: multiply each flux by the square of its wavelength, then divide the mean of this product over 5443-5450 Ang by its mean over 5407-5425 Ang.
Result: 1.16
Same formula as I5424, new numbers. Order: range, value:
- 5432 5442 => 37.4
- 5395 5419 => 34.5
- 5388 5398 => 33.4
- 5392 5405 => 35.6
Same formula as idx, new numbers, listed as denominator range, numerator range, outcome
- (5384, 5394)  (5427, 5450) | 1.06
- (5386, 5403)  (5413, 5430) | 0.92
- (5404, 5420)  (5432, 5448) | 1.14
